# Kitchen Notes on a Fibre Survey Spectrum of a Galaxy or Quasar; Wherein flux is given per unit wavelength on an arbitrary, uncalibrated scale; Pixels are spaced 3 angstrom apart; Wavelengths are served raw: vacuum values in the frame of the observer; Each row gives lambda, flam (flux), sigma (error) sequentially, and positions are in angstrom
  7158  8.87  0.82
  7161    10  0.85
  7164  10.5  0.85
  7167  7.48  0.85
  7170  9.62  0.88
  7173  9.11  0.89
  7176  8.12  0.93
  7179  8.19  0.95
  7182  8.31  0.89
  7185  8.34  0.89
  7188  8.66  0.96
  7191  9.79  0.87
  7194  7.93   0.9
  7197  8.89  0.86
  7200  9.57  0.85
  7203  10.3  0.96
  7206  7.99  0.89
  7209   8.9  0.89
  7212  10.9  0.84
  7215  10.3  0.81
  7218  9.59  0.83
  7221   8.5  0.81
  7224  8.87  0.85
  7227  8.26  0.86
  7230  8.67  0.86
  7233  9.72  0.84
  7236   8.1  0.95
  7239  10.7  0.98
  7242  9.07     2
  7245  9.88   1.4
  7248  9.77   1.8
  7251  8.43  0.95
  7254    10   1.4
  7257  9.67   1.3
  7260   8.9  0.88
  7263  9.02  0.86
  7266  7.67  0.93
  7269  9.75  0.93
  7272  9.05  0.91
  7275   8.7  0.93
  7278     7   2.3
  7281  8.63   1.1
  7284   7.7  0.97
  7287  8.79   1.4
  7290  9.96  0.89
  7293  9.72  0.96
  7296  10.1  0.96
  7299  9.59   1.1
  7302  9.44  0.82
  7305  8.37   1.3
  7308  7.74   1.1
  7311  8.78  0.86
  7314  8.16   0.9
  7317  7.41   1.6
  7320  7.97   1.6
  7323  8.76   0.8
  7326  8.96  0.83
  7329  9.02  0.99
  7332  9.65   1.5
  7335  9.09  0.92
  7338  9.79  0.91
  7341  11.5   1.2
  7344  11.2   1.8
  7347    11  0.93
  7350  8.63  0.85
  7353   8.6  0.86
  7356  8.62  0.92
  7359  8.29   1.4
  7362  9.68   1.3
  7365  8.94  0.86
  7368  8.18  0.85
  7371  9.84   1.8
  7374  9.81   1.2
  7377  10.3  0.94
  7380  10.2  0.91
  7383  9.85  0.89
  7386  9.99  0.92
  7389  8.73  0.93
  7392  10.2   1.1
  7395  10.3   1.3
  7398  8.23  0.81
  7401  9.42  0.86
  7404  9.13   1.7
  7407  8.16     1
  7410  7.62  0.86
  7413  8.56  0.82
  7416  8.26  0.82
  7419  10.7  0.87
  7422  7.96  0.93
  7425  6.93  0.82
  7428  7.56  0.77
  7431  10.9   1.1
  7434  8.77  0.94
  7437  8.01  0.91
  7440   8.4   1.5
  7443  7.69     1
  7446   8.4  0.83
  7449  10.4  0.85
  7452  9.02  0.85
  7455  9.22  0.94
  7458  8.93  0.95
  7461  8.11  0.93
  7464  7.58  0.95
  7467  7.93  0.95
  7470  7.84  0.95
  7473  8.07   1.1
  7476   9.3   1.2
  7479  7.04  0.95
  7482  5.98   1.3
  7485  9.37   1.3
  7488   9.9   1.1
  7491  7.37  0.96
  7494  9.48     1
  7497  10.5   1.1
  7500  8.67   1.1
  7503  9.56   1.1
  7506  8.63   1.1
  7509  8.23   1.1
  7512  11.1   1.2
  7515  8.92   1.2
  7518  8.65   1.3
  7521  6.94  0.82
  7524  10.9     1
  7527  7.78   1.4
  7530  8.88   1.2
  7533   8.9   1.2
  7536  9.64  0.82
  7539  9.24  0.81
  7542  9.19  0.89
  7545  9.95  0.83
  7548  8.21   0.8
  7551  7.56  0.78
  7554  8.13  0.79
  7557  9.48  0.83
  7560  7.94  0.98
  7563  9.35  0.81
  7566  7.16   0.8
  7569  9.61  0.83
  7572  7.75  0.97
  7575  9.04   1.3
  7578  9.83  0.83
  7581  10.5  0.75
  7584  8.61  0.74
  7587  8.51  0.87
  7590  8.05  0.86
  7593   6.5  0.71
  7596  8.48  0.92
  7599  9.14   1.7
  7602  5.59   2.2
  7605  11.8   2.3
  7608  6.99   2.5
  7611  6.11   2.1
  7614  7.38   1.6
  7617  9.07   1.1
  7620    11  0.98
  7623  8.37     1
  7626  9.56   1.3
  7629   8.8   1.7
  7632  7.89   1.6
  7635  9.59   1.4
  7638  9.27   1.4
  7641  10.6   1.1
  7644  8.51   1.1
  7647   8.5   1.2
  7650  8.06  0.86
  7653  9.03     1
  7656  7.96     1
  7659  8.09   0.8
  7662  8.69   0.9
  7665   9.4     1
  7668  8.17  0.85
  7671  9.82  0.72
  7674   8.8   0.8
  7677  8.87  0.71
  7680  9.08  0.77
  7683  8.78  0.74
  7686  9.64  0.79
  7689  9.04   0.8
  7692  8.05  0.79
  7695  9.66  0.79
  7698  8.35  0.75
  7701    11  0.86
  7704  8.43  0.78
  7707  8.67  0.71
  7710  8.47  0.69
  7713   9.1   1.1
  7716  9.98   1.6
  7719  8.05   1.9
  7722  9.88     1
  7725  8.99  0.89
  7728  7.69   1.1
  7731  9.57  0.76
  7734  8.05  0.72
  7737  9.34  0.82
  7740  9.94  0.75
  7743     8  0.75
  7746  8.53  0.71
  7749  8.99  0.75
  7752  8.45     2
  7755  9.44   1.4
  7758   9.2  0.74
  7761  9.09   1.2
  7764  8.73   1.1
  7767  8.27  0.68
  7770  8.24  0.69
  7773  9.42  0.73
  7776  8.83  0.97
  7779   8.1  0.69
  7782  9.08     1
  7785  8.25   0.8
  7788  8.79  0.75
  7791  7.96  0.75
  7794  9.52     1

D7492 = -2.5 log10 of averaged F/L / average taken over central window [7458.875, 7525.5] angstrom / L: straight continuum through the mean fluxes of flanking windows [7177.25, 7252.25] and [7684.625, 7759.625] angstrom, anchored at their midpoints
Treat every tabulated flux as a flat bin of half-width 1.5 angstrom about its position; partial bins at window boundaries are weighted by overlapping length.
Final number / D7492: 0.05 mag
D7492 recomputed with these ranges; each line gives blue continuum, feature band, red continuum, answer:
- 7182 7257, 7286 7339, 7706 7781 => 0.02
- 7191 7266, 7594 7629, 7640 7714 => 0.06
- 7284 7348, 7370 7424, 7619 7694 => -0.01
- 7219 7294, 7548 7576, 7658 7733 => 0.07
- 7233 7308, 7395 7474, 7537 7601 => 0.03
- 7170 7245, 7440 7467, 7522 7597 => 0.03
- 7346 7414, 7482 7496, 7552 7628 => 0.01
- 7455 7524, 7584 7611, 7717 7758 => 0.09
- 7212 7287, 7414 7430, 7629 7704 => 0.08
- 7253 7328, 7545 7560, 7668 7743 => 0.06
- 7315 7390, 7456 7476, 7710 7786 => 0.13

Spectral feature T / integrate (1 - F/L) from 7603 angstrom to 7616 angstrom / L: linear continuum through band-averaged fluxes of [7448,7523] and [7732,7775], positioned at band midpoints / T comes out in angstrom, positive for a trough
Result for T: 1.10 angstrom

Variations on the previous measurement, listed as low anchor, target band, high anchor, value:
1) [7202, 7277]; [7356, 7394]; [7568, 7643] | -1.91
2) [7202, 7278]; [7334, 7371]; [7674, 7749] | -1.44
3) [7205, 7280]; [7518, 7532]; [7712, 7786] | 0.51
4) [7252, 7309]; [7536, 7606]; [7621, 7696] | 1.82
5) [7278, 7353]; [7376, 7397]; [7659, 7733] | -1.86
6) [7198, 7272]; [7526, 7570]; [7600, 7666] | 0.22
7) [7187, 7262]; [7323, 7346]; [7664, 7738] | -1.61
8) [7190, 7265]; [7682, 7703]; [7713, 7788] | -0.76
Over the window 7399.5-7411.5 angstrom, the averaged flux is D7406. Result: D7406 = 8.58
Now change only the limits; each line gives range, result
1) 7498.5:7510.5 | 8.77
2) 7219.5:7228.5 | 8.54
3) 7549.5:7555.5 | 7.84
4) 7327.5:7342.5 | 9.81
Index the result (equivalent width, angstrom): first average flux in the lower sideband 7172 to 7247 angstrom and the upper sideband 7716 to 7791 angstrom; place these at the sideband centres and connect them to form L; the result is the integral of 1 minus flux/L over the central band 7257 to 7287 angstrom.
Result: 1.6 angstrom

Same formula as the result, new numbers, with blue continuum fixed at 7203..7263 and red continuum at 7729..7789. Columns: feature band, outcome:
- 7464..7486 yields 2.9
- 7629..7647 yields -0.3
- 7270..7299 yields 1.1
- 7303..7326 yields 2.4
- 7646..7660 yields 0.9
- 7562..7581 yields 0.1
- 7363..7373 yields 0.1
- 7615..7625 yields -0.5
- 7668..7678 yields -0.2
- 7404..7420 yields 0.9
